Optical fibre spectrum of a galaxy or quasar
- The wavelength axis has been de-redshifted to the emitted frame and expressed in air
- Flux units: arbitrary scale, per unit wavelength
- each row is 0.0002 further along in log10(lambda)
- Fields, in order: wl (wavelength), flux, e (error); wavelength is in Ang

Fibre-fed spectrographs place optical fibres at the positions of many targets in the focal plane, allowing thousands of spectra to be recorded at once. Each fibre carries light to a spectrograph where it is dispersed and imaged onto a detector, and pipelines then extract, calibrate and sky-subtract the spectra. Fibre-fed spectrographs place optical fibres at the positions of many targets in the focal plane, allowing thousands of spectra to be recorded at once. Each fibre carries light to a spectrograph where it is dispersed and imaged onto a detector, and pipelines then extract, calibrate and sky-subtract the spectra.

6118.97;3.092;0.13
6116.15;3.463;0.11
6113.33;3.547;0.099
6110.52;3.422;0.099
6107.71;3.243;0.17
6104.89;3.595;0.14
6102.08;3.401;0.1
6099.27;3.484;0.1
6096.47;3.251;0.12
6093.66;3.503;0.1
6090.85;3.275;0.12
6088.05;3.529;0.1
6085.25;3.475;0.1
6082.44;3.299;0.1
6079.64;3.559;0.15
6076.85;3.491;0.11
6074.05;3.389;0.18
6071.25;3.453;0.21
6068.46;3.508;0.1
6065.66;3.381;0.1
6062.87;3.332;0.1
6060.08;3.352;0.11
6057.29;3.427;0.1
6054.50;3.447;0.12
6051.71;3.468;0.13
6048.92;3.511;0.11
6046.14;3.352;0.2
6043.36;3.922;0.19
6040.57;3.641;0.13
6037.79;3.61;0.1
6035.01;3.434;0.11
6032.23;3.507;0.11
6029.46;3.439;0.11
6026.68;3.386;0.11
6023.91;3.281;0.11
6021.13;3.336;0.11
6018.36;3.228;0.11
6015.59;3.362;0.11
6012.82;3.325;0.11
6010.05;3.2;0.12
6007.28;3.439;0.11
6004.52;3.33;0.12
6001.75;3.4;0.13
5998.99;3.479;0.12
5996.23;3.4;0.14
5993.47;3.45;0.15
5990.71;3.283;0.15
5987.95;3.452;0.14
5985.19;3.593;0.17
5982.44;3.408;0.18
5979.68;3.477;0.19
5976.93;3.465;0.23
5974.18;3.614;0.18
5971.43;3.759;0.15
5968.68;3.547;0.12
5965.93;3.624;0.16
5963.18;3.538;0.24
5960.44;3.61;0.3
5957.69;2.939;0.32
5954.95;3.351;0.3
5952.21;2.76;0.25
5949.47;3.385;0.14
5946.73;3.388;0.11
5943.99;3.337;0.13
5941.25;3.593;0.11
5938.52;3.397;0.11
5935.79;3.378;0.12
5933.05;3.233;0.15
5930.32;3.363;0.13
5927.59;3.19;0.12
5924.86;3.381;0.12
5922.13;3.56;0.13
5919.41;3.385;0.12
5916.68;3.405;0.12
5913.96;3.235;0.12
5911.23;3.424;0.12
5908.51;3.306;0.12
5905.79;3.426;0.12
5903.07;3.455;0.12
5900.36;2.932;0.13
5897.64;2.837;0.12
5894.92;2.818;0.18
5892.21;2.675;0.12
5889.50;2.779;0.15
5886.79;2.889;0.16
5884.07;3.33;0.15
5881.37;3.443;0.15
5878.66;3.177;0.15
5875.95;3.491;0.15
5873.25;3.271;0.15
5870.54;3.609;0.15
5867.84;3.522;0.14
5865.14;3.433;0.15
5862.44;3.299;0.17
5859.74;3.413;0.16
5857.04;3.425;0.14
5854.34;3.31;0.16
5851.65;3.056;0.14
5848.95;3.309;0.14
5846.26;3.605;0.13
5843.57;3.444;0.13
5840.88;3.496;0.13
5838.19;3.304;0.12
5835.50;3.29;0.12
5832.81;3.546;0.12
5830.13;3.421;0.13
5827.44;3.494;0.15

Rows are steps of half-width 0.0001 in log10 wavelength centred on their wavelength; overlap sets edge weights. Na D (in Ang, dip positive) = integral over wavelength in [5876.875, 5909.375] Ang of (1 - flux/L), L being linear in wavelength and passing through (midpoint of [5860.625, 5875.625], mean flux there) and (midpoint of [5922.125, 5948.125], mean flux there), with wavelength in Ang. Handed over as 3.03 Ang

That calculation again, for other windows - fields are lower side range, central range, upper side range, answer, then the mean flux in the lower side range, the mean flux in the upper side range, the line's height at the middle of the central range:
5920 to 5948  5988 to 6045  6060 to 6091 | -0.22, 3.38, 3.43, 3.41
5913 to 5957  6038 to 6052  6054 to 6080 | -0.73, 3.33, 3.43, 3.41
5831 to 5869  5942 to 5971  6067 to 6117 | 0.37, 3.39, 3.44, 3.41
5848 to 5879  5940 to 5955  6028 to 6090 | 0.52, 3.37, 3.48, 3.41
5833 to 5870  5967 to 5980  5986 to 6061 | -0.63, 3.39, 3.43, 3.41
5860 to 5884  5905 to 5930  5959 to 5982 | 0.81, 3.4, 3.57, 3.48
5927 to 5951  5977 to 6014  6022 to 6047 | 0.46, 3.36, 3.51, 3.45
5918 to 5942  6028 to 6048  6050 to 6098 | -0.85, 3.38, 3.42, 3.41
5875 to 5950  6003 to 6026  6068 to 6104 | 0.30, 3.26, 3.43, 3.36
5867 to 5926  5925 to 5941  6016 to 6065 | -0.21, 3.24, 3.45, 3.29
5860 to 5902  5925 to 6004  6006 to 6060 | -2.10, 3.18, 3.44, 3.32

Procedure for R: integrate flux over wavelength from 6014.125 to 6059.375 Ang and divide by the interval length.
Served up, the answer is 3.46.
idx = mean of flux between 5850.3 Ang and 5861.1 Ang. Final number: 3.3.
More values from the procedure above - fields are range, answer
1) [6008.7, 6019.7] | 3.28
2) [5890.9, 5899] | 2.78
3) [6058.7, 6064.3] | 3.34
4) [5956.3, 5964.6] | 3.36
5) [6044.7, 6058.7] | 3.44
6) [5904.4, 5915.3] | 3.35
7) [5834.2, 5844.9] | 3.38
